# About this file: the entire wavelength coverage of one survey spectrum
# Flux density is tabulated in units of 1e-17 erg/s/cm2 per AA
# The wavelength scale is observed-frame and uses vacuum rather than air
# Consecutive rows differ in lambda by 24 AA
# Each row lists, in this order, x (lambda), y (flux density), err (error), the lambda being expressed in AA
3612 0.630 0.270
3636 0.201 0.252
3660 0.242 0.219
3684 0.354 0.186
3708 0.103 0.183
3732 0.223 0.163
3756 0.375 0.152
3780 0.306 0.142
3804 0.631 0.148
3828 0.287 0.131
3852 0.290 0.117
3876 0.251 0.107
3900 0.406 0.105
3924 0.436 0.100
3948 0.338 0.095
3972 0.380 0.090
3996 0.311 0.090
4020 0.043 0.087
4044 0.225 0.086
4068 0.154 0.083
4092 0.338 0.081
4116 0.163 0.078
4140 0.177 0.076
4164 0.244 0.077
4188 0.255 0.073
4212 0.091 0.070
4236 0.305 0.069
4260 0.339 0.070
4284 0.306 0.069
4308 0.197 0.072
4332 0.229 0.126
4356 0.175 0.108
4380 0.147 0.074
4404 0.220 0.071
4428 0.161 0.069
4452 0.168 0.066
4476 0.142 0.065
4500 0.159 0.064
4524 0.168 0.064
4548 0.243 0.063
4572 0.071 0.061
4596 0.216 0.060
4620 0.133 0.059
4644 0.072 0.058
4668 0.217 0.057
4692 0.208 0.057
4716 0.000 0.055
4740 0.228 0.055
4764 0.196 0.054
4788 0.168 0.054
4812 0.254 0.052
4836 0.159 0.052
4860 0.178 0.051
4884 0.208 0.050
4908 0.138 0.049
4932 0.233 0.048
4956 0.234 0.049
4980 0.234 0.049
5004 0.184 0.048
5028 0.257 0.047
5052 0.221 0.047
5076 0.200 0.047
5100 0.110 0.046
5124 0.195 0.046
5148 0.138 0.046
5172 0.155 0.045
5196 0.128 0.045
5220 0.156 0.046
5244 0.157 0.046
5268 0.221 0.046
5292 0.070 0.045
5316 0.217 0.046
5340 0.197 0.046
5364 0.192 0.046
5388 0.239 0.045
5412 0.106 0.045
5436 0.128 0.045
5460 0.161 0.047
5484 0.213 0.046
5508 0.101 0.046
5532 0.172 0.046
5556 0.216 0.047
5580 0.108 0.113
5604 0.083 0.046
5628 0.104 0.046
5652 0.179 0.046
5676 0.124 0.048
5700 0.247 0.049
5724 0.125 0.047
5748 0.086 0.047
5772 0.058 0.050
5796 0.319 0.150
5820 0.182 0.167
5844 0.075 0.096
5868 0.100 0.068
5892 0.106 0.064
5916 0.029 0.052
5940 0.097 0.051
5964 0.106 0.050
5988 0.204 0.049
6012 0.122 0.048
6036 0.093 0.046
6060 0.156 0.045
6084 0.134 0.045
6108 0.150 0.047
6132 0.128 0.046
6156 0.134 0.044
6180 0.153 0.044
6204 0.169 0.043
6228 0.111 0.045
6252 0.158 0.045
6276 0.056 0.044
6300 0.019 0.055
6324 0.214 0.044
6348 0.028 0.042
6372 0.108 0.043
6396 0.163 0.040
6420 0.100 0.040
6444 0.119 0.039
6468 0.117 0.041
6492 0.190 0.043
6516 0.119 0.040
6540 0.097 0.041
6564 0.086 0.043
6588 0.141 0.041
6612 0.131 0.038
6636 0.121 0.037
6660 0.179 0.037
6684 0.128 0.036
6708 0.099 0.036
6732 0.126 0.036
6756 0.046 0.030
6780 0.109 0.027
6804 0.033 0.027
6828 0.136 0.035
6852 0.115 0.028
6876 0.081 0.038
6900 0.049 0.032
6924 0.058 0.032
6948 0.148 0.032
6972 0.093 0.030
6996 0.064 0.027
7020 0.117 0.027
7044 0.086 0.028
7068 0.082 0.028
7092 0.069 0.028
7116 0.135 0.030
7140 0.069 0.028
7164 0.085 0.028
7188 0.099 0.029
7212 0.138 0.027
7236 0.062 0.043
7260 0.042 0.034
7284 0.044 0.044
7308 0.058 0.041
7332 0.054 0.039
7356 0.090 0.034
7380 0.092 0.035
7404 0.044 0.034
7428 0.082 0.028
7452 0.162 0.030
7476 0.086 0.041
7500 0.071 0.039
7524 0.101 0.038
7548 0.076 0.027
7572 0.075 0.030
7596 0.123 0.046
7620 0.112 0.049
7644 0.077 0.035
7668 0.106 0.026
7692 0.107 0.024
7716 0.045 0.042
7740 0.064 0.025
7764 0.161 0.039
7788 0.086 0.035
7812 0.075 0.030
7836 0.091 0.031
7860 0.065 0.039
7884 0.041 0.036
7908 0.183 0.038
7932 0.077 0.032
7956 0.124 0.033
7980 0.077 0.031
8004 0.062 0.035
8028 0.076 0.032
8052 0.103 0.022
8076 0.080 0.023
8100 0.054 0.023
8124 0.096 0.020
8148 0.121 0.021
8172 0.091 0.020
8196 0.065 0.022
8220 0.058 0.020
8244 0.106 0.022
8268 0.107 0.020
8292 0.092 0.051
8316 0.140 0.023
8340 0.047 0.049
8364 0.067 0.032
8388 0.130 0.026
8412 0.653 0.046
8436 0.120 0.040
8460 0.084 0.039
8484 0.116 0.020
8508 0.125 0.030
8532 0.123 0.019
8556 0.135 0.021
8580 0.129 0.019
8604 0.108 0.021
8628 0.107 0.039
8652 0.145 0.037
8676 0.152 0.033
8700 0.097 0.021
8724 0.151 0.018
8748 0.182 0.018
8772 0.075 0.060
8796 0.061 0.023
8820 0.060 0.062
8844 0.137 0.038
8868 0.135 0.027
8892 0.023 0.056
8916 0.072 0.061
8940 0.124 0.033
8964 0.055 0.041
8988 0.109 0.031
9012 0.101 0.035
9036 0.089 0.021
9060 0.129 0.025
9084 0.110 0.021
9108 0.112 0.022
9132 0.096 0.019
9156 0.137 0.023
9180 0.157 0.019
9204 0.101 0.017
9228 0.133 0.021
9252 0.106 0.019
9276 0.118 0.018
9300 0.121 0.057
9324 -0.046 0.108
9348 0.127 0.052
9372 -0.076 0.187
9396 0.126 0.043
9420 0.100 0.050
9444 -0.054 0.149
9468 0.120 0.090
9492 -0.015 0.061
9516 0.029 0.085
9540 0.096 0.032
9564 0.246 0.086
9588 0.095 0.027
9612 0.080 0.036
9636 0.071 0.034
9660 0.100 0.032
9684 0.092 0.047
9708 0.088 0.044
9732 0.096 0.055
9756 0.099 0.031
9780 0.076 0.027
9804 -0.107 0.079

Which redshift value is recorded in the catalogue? 1.26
